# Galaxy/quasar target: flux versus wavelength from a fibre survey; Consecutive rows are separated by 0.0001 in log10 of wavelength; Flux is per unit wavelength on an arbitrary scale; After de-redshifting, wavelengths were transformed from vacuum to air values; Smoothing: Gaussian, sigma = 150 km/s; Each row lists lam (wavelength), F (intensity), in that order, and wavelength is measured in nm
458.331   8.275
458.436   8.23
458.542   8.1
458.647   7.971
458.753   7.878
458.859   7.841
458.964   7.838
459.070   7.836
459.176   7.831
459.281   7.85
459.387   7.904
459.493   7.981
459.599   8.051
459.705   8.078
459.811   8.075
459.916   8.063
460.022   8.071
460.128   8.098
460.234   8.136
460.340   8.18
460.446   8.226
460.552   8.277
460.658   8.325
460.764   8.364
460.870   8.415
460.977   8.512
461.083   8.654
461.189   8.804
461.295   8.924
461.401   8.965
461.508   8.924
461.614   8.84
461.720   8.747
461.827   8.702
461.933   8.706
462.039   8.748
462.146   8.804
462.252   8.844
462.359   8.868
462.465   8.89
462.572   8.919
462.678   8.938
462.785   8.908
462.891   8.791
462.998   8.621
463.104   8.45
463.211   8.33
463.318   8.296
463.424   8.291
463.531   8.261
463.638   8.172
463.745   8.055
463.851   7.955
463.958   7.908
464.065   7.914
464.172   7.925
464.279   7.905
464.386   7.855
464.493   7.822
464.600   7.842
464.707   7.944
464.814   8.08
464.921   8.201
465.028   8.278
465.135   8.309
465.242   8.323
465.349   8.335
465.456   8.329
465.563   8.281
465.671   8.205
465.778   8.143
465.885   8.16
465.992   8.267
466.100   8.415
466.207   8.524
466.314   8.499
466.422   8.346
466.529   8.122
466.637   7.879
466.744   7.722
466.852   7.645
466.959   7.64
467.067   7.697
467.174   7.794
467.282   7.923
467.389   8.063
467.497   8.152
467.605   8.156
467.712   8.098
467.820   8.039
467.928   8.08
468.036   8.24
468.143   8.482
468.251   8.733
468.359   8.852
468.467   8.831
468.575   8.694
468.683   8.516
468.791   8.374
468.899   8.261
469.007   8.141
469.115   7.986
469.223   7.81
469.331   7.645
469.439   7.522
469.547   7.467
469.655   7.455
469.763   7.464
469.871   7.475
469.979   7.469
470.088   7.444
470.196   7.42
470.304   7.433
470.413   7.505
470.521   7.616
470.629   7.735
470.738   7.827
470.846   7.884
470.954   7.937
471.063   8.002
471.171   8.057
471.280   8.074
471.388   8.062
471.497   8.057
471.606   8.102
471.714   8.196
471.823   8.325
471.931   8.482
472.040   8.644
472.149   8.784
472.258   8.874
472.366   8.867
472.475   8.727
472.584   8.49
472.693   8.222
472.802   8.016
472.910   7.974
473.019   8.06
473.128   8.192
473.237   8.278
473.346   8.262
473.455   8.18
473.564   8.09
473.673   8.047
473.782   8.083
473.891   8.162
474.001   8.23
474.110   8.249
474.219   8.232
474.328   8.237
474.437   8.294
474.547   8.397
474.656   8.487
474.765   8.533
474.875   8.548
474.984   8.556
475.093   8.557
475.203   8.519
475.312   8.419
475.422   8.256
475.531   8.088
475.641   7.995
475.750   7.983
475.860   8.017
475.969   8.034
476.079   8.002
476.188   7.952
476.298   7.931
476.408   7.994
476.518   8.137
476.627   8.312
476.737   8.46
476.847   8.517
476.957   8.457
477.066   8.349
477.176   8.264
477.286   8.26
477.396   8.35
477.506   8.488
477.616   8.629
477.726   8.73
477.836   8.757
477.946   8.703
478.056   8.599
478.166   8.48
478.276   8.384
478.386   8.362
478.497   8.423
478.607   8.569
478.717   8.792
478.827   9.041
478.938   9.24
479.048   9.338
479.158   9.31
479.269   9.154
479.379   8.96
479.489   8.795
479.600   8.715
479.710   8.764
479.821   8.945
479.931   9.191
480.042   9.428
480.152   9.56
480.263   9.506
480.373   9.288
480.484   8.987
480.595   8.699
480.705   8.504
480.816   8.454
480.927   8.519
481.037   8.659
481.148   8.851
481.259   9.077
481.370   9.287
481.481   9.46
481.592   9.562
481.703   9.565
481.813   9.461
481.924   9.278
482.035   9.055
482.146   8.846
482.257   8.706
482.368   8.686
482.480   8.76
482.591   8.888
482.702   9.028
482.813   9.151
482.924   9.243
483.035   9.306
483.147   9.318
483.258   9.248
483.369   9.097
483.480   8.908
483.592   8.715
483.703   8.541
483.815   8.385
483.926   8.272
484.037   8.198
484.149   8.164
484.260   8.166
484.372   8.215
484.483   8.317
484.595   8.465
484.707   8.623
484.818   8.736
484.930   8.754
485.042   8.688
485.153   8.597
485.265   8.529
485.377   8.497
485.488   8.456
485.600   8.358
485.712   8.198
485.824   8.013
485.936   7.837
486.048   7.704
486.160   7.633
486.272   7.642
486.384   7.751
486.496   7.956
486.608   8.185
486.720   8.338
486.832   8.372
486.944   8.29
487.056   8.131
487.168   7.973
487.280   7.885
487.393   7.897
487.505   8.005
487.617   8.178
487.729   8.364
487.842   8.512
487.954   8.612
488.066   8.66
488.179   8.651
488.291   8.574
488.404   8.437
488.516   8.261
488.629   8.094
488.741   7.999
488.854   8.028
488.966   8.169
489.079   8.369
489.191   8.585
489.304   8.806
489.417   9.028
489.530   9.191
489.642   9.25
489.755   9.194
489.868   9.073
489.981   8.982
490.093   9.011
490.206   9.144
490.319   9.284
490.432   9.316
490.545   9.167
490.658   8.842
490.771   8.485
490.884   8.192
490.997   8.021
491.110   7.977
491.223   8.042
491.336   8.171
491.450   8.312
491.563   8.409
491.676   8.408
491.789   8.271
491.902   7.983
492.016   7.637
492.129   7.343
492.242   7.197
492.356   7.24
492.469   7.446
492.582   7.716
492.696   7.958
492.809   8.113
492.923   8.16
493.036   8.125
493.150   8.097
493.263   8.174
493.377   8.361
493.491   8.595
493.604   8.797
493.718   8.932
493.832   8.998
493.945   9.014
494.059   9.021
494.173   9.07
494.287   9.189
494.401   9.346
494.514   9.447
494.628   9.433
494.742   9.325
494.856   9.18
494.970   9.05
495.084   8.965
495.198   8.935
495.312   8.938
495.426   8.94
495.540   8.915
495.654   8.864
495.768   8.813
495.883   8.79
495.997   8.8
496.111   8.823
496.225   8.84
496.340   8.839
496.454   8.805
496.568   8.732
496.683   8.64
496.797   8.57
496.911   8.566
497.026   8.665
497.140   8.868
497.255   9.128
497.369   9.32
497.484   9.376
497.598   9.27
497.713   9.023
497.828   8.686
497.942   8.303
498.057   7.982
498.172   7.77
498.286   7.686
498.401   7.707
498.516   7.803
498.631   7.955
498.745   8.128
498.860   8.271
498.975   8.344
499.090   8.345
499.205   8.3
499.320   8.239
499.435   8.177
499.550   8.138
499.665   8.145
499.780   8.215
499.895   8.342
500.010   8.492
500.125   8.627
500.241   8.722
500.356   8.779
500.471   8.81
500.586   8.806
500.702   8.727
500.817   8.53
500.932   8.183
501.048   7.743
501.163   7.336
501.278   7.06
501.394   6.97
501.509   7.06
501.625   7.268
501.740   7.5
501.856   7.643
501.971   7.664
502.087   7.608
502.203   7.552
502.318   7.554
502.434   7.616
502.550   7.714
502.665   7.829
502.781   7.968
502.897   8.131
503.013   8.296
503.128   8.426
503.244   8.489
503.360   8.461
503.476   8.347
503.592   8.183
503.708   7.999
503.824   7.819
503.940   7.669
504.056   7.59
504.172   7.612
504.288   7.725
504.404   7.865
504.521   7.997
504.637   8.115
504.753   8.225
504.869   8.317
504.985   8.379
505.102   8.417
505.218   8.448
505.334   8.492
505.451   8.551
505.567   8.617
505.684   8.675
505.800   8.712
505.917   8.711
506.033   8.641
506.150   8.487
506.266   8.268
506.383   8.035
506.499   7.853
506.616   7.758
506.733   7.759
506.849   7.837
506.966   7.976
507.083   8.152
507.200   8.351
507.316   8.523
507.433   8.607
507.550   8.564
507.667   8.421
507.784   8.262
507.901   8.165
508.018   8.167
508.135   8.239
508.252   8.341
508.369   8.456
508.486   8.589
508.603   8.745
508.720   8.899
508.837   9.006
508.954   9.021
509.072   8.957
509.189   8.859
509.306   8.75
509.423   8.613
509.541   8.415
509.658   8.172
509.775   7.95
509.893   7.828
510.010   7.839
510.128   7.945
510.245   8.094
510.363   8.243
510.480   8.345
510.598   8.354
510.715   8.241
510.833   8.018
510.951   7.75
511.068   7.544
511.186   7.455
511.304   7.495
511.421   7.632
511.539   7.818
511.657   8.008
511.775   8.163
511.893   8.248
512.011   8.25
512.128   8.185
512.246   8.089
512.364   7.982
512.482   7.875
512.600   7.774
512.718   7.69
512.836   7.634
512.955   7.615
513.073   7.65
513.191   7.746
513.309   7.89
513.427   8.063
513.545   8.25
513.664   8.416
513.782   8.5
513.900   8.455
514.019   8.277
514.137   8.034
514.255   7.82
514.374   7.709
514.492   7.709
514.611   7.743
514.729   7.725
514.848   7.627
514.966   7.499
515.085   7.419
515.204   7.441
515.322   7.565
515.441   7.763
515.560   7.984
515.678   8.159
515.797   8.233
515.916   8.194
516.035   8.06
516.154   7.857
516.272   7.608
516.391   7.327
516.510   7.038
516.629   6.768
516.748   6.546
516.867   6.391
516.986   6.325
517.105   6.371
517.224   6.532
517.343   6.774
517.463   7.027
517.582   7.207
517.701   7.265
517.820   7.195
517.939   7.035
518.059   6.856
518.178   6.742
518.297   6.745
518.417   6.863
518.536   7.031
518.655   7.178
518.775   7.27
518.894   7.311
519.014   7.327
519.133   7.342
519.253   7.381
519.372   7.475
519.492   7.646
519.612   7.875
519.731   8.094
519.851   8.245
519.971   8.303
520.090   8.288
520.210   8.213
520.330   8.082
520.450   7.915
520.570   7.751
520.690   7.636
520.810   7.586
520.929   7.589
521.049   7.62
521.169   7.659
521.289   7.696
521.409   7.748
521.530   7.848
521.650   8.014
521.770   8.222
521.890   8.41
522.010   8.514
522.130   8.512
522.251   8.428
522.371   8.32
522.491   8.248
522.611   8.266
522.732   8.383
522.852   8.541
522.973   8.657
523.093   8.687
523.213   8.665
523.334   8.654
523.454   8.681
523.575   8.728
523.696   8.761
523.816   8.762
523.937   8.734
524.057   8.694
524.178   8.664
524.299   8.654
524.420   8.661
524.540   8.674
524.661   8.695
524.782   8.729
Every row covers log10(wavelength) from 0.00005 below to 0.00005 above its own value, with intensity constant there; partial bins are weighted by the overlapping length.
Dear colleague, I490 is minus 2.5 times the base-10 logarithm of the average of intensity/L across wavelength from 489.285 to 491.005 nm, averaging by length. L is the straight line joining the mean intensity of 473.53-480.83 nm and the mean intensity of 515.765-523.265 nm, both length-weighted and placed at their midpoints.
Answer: -0.09 mag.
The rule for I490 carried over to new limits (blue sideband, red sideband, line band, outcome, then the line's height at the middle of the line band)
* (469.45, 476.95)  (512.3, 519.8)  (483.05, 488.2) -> -0.05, 7.94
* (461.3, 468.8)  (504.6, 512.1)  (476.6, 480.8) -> -0.06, 8.31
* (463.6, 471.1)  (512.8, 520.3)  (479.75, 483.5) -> -0.15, 7.88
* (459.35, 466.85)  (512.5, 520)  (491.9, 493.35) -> 0.01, 7.88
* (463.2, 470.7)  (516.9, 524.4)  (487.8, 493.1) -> -0.06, 7.95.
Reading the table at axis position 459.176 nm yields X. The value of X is 7.831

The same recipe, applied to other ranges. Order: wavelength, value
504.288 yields 7.725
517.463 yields 7.027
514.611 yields 7.743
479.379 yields 8.96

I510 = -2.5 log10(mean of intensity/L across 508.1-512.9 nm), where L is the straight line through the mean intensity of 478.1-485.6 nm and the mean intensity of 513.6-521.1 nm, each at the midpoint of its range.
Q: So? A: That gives -0.05 mag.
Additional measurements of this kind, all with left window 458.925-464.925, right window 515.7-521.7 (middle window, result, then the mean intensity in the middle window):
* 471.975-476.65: -0.019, 8.28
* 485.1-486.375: -0.022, 8.11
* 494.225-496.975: -0.150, 8.95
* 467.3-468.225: 0.009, 8.17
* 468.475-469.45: 0.008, 8.16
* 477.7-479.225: -0.090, 8.77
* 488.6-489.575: -0.077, 8.48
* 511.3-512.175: -0.066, 8.01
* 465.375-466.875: 0.010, 8.19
